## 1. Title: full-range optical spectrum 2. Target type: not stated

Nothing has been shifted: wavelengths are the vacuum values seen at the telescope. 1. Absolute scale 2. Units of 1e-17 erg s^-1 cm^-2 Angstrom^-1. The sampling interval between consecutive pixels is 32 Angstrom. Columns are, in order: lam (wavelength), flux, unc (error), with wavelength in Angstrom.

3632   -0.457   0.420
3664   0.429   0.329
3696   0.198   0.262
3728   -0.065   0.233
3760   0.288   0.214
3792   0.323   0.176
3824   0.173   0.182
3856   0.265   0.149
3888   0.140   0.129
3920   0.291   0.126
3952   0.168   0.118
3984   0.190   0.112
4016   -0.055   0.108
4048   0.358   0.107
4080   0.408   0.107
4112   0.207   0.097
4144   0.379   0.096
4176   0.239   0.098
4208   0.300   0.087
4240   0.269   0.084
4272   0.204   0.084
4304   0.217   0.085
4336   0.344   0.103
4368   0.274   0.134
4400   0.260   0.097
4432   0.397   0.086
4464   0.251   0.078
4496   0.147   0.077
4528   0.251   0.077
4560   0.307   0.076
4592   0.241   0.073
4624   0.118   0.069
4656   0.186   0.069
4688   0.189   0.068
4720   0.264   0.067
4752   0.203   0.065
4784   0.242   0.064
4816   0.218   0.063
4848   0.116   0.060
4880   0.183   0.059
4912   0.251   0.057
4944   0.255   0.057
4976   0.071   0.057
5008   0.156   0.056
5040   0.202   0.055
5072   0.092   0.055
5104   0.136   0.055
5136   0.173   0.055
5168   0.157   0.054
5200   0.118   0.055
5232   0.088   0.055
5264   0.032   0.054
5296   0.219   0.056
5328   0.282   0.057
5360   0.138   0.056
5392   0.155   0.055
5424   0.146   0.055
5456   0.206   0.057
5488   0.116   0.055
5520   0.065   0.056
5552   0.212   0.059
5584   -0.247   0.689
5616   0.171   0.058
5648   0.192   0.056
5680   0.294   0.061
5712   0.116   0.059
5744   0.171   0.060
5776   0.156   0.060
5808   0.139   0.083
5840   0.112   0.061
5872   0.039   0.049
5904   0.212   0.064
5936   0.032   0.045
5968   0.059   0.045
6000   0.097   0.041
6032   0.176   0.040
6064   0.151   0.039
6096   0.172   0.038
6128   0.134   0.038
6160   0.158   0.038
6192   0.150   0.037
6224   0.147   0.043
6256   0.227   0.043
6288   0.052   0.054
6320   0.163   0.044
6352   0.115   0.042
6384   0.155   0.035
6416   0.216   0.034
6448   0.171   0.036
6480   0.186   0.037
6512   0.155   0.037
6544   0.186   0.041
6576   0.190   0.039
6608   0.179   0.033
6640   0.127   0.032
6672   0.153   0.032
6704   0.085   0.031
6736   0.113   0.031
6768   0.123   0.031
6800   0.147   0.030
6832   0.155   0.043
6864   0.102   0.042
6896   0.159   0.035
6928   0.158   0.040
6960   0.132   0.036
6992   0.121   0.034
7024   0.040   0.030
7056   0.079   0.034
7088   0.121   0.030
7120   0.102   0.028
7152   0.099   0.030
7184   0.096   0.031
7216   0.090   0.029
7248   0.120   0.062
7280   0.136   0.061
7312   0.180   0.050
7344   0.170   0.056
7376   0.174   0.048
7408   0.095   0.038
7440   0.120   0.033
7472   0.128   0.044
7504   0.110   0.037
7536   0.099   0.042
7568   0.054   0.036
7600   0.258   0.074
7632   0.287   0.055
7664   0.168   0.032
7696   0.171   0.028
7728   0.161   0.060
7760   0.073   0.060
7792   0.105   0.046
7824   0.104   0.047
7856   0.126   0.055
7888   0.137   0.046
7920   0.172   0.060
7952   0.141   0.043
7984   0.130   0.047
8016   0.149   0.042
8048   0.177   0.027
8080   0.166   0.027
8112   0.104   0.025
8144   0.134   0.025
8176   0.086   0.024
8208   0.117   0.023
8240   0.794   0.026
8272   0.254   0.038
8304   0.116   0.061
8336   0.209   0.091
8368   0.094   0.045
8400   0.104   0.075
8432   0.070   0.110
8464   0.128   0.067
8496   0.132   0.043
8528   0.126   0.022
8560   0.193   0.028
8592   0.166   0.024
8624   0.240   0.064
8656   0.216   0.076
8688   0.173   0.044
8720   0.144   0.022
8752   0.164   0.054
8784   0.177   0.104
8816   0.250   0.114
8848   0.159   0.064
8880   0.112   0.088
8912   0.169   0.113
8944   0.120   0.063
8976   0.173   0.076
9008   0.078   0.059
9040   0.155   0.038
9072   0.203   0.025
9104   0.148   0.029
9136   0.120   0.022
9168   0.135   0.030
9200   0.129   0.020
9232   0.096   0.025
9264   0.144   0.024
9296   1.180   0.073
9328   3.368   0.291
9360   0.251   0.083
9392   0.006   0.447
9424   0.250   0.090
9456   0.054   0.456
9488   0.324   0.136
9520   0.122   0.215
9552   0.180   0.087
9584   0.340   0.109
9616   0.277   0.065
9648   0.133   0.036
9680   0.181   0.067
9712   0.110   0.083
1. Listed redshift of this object 1.213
